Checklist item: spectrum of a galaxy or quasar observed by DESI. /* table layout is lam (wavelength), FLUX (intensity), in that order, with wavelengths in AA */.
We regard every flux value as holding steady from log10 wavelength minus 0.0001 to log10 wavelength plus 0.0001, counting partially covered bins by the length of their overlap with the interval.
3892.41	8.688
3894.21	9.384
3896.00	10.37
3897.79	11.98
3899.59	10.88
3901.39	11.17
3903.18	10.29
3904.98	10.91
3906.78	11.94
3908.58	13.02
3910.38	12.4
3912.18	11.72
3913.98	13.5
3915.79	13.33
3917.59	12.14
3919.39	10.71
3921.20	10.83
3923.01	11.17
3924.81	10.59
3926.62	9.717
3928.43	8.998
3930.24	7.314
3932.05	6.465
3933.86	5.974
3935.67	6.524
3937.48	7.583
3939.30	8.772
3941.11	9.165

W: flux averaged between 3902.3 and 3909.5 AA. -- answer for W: 11.5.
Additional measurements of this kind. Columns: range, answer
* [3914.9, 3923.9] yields 11.6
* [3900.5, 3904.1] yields 10.7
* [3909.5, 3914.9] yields 12.5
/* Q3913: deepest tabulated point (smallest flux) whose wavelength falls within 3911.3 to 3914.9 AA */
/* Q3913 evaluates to 11.72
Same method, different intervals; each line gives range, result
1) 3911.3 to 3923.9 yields 10.71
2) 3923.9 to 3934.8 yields 5.974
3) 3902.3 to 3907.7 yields 10.29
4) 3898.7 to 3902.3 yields 10.88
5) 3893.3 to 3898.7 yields 9.384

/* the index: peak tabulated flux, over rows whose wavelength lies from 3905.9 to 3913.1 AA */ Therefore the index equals 13.02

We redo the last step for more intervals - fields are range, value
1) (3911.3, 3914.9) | 13.5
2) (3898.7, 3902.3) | 11.17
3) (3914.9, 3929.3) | 13.33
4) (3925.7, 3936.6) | 9.717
